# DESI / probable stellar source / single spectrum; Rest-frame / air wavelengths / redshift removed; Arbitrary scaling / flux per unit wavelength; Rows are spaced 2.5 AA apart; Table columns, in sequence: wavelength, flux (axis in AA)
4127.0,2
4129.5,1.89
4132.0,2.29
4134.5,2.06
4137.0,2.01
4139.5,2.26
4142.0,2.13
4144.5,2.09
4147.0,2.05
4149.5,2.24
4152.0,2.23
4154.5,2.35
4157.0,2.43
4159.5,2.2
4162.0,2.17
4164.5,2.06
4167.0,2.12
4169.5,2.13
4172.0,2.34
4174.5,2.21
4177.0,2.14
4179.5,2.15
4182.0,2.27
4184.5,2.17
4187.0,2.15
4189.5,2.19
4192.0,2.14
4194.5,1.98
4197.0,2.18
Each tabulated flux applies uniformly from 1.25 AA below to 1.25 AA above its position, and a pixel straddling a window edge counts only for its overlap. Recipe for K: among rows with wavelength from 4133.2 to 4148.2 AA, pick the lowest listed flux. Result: 2.01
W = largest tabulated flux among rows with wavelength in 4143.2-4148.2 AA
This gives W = 2.09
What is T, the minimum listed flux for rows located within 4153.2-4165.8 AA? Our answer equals 2.06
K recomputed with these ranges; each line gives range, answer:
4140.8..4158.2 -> 2.05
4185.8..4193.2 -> 2.14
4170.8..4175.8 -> 2.21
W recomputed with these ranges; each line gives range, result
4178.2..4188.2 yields 2.27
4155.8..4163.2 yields 2.43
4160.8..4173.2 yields 2.34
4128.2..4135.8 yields 2.29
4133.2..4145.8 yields 2.26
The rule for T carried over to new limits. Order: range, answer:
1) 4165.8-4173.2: 2.12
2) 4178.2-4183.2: 2.15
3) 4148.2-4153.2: 2.23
